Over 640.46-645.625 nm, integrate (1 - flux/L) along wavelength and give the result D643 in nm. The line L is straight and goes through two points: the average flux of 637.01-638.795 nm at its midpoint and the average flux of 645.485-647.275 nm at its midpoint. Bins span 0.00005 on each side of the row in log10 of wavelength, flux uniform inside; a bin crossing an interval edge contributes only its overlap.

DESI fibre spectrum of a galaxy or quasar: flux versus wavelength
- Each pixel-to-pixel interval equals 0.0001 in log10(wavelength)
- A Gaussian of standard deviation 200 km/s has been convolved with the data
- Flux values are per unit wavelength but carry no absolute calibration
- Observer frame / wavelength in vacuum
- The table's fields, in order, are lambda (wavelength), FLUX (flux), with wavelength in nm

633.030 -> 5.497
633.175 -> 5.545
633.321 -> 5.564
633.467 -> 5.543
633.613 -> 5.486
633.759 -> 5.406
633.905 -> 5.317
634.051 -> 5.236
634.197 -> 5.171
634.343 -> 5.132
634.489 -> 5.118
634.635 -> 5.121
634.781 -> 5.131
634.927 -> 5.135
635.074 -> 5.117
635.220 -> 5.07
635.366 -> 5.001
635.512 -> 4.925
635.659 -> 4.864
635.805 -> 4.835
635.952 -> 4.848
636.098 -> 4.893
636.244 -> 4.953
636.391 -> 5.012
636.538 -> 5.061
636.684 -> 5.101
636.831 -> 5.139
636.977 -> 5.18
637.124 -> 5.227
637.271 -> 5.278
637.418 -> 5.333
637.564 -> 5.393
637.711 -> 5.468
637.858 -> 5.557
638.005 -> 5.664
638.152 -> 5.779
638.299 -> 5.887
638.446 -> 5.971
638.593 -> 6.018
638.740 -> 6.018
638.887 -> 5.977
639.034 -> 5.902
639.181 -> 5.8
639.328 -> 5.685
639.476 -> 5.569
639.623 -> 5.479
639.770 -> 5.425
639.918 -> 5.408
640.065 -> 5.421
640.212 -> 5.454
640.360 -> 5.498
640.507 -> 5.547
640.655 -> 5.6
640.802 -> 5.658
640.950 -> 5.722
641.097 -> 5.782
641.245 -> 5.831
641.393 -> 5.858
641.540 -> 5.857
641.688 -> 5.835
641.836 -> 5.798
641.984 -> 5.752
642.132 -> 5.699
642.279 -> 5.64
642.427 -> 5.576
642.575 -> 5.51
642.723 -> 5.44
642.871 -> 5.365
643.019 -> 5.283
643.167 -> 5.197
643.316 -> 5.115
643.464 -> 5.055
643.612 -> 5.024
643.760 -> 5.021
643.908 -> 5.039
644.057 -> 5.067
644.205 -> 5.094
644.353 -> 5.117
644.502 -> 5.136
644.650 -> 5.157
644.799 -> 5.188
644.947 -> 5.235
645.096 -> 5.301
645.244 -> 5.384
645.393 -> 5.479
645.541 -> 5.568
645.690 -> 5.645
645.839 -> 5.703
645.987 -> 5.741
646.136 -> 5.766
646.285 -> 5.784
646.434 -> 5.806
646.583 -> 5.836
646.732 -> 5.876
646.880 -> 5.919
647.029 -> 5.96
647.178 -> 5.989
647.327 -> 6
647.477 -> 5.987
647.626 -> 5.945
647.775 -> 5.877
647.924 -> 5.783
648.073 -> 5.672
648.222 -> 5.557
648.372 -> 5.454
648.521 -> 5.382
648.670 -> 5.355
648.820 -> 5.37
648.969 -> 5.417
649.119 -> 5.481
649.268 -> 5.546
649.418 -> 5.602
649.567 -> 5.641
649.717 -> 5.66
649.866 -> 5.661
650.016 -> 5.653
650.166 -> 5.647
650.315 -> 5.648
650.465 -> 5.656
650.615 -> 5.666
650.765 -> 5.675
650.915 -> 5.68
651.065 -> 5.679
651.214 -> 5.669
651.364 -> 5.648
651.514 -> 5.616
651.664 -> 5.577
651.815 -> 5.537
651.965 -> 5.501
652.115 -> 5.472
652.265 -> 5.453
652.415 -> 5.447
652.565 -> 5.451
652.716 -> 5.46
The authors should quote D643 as 0.274 nm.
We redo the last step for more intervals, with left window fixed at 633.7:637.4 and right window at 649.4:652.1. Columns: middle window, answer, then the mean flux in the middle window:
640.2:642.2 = -0.16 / 5.71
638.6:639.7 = -0.12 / 5.79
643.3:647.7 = -0.04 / 5.5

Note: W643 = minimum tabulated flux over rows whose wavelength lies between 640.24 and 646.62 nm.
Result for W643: 5.021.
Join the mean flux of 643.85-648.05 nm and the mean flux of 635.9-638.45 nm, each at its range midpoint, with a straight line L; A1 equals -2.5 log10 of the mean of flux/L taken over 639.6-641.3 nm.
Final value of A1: -0.031 mag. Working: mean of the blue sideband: 5.31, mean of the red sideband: 5.59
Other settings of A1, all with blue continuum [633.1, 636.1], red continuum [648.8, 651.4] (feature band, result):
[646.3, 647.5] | -0.07 mag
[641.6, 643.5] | -0.02 mag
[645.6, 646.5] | -0.05 mag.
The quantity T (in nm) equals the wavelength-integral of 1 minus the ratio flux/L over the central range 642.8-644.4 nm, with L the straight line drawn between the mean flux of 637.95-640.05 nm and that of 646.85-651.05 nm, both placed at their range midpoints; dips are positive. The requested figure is 0.16 nm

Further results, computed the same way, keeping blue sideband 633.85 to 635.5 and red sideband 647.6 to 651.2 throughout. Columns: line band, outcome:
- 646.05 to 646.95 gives -0.05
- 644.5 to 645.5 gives 0.03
